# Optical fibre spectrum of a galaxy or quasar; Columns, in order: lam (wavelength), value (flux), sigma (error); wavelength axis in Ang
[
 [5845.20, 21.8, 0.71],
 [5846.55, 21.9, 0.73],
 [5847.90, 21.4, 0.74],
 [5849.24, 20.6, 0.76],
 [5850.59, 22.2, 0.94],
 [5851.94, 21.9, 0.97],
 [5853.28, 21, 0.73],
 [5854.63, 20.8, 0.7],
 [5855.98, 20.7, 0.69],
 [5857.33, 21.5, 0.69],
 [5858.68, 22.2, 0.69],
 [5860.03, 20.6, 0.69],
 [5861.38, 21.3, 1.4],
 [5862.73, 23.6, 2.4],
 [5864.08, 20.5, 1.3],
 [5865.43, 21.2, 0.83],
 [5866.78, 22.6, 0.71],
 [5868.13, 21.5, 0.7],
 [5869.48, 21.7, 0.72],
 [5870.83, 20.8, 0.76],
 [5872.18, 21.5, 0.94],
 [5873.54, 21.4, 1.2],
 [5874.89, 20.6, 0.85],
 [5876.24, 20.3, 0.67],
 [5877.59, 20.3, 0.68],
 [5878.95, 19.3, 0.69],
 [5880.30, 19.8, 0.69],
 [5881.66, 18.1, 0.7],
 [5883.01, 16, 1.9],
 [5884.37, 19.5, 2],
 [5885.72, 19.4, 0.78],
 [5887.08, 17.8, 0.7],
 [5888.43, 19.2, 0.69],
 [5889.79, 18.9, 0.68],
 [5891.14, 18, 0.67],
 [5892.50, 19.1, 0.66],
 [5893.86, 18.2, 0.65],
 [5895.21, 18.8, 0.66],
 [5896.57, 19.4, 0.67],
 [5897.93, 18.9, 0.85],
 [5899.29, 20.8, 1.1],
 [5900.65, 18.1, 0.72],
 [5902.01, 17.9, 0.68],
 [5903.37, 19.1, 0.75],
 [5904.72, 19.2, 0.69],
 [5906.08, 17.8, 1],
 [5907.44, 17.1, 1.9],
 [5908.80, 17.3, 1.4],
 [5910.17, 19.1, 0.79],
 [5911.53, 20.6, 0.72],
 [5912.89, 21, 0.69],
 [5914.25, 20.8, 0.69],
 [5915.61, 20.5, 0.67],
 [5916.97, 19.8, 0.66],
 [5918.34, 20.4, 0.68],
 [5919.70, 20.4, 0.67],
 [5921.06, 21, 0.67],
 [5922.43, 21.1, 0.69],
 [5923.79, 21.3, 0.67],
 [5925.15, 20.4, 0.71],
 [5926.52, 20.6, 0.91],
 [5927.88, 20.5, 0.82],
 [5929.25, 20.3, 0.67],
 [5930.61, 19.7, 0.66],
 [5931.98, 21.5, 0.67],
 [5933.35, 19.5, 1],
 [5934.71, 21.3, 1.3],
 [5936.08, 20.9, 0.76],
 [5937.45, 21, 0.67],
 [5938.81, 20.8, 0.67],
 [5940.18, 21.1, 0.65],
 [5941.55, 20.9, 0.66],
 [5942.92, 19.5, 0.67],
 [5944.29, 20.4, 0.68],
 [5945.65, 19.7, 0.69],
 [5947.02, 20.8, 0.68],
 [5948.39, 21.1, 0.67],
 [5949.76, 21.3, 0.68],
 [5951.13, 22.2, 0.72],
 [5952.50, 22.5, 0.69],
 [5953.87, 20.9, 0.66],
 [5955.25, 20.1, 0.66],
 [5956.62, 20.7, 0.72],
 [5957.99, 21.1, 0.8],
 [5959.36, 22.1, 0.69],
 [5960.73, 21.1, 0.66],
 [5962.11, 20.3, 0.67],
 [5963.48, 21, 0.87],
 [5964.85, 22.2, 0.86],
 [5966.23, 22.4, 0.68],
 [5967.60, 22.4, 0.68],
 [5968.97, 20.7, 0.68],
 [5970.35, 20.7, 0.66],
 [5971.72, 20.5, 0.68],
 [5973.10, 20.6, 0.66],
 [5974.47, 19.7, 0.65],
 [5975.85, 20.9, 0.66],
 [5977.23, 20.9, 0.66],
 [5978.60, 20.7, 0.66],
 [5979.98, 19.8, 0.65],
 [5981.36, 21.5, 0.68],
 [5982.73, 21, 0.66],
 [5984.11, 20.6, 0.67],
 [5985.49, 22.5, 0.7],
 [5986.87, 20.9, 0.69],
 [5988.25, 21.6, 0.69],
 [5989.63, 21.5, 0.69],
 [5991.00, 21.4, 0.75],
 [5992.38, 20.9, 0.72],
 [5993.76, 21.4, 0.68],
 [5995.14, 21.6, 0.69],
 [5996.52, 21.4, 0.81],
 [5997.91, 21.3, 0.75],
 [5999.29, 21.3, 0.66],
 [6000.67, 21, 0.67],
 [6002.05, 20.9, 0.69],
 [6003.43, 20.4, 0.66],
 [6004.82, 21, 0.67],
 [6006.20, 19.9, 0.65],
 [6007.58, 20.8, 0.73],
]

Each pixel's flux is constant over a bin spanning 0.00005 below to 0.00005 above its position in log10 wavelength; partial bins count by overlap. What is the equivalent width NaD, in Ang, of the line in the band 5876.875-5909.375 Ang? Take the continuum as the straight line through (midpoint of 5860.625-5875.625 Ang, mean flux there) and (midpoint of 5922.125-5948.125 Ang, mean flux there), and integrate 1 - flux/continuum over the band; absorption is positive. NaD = 3.8 Ang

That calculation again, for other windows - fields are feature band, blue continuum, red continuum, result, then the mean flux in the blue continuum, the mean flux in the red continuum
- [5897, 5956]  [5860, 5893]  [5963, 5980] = 1.08 Ang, 20.1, 21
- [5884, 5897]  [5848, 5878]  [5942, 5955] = 1.46 Ang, 21.3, 20.9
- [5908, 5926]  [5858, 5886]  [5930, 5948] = 0.27 Ang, 20.6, 20.6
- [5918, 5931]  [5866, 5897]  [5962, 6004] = -0.20 Ang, 19.7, 21.1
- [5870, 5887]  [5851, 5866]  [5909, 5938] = 1.15 Ang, 21.4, 20.5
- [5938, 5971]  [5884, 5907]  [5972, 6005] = -1.42 Ang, 18.8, 21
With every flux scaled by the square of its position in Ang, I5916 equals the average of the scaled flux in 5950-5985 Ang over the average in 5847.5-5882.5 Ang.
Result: 1.04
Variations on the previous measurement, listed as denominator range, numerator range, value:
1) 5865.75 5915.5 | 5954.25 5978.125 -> 1.11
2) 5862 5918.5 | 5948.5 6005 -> 1.11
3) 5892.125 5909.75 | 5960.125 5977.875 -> 1.16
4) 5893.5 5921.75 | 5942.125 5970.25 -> 1.11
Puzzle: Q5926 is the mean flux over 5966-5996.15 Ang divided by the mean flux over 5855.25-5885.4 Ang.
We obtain 1.0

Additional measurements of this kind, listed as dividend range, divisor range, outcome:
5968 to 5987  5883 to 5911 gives 1.12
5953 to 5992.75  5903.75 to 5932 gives 1.05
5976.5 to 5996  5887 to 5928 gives 1.09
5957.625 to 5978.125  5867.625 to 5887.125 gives 1.06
